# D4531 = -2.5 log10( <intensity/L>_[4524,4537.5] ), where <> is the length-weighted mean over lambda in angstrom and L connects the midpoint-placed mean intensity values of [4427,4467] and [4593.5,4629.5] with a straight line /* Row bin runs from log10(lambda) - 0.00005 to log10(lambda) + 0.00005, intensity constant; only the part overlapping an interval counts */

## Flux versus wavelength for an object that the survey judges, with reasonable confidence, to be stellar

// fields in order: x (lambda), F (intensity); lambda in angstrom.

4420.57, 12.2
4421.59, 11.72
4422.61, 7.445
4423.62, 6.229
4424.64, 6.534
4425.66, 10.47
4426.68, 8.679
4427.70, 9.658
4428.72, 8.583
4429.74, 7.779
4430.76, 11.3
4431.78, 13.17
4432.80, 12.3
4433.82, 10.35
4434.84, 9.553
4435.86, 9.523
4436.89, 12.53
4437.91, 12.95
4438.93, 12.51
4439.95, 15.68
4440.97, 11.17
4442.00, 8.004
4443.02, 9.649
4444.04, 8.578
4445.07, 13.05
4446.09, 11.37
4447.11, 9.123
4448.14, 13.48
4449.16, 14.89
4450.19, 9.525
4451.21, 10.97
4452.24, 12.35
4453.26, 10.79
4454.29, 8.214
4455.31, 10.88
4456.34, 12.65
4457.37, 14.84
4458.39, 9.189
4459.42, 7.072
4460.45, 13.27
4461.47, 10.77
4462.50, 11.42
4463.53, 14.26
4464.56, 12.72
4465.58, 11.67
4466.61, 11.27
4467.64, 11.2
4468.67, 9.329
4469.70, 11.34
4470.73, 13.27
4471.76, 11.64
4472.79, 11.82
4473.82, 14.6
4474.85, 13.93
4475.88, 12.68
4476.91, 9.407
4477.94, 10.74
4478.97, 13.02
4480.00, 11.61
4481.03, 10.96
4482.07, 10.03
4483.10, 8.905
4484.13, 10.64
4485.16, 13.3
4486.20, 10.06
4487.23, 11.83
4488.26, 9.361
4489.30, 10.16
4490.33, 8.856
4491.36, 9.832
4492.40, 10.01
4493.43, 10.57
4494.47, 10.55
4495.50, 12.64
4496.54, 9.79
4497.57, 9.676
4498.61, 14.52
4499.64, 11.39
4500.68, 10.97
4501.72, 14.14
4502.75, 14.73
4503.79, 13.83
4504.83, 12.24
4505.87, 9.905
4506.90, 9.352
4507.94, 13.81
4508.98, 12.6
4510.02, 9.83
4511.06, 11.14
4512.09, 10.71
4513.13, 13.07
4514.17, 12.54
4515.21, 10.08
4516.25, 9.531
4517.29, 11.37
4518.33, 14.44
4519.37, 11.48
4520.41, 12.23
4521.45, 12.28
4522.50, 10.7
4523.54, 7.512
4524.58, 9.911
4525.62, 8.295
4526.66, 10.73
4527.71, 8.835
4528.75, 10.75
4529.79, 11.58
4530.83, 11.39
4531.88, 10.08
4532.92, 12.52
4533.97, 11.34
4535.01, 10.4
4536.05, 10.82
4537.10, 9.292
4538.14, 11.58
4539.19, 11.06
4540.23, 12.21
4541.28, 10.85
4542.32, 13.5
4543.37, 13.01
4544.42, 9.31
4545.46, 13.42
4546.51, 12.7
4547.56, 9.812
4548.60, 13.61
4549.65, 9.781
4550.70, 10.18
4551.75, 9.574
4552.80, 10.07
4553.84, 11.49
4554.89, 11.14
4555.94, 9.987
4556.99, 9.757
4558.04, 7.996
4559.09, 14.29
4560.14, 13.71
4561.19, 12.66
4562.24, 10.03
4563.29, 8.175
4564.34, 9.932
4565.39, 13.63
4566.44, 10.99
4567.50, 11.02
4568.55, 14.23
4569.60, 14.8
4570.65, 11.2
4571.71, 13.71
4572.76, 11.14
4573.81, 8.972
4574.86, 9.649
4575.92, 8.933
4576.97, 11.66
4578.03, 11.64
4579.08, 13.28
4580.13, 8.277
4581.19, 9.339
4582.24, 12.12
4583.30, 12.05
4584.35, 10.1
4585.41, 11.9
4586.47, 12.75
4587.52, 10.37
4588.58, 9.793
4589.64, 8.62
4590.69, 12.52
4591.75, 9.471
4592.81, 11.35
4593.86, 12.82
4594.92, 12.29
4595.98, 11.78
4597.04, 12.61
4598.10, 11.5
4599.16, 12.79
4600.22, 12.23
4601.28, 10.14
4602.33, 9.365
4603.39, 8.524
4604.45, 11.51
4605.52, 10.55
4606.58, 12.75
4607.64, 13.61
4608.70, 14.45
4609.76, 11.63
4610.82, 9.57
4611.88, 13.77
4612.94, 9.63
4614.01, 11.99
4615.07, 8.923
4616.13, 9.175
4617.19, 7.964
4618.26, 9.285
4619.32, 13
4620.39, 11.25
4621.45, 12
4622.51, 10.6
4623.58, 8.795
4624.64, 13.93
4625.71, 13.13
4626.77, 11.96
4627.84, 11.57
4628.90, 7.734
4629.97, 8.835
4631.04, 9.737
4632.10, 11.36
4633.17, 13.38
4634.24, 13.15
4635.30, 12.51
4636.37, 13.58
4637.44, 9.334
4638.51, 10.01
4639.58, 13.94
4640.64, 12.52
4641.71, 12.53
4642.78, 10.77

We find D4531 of 0.08 mag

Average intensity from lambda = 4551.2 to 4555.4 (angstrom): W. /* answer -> 10.6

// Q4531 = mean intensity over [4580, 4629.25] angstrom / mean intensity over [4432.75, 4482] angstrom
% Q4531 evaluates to 0.97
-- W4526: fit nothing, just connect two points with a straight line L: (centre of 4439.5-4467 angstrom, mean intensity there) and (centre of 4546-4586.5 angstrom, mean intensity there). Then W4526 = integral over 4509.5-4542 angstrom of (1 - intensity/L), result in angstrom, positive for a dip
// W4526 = 0.9 angstrom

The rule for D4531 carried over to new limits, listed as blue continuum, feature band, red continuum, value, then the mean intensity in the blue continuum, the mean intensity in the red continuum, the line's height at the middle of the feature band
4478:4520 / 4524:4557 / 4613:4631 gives 0.02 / 11.3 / 10.6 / 11.1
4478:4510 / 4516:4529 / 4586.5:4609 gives 0.07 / 11.3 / 11.4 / 11.3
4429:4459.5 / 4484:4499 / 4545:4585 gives 0.04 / 11.2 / 11.2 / 11.2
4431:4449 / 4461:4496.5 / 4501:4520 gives 0.04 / 11.4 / 11.9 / 11.7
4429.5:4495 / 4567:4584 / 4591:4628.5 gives -0.01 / 11.2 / 11.3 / 11.3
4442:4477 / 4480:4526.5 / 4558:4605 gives 0.03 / 11.5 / 11.3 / 11.4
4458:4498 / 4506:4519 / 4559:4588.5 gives -0.03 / 11.1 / 11.4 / 11.2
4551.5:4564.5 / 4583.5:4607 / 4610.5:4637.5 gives -0.03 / 10.7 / 11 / 10.9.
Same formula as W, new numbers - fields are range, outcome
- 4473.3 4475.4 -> 14.2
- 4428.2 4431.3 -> 9.26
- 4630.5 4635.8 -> 12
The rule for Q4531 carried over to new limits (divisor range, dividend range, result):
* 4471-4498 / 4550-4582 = 1.00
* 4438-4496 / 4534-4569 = 0.99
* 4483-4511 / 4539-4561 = 1.01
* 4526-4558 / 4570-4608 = 1.02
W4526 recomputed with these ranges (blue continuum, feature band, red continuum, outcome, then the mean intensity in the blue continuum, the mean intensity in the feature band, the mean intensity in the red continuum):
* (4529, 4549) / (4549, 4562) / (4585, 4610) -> 0.66 angstrom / 11.5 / 10.9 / 11.5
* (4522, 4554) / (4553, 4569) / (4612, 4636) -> -0.52 angstrom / 10.8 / 11.2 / 11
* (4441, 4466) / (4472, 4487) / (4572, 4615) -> -0.49 angstrom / 11.2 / 11.6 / 11.2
